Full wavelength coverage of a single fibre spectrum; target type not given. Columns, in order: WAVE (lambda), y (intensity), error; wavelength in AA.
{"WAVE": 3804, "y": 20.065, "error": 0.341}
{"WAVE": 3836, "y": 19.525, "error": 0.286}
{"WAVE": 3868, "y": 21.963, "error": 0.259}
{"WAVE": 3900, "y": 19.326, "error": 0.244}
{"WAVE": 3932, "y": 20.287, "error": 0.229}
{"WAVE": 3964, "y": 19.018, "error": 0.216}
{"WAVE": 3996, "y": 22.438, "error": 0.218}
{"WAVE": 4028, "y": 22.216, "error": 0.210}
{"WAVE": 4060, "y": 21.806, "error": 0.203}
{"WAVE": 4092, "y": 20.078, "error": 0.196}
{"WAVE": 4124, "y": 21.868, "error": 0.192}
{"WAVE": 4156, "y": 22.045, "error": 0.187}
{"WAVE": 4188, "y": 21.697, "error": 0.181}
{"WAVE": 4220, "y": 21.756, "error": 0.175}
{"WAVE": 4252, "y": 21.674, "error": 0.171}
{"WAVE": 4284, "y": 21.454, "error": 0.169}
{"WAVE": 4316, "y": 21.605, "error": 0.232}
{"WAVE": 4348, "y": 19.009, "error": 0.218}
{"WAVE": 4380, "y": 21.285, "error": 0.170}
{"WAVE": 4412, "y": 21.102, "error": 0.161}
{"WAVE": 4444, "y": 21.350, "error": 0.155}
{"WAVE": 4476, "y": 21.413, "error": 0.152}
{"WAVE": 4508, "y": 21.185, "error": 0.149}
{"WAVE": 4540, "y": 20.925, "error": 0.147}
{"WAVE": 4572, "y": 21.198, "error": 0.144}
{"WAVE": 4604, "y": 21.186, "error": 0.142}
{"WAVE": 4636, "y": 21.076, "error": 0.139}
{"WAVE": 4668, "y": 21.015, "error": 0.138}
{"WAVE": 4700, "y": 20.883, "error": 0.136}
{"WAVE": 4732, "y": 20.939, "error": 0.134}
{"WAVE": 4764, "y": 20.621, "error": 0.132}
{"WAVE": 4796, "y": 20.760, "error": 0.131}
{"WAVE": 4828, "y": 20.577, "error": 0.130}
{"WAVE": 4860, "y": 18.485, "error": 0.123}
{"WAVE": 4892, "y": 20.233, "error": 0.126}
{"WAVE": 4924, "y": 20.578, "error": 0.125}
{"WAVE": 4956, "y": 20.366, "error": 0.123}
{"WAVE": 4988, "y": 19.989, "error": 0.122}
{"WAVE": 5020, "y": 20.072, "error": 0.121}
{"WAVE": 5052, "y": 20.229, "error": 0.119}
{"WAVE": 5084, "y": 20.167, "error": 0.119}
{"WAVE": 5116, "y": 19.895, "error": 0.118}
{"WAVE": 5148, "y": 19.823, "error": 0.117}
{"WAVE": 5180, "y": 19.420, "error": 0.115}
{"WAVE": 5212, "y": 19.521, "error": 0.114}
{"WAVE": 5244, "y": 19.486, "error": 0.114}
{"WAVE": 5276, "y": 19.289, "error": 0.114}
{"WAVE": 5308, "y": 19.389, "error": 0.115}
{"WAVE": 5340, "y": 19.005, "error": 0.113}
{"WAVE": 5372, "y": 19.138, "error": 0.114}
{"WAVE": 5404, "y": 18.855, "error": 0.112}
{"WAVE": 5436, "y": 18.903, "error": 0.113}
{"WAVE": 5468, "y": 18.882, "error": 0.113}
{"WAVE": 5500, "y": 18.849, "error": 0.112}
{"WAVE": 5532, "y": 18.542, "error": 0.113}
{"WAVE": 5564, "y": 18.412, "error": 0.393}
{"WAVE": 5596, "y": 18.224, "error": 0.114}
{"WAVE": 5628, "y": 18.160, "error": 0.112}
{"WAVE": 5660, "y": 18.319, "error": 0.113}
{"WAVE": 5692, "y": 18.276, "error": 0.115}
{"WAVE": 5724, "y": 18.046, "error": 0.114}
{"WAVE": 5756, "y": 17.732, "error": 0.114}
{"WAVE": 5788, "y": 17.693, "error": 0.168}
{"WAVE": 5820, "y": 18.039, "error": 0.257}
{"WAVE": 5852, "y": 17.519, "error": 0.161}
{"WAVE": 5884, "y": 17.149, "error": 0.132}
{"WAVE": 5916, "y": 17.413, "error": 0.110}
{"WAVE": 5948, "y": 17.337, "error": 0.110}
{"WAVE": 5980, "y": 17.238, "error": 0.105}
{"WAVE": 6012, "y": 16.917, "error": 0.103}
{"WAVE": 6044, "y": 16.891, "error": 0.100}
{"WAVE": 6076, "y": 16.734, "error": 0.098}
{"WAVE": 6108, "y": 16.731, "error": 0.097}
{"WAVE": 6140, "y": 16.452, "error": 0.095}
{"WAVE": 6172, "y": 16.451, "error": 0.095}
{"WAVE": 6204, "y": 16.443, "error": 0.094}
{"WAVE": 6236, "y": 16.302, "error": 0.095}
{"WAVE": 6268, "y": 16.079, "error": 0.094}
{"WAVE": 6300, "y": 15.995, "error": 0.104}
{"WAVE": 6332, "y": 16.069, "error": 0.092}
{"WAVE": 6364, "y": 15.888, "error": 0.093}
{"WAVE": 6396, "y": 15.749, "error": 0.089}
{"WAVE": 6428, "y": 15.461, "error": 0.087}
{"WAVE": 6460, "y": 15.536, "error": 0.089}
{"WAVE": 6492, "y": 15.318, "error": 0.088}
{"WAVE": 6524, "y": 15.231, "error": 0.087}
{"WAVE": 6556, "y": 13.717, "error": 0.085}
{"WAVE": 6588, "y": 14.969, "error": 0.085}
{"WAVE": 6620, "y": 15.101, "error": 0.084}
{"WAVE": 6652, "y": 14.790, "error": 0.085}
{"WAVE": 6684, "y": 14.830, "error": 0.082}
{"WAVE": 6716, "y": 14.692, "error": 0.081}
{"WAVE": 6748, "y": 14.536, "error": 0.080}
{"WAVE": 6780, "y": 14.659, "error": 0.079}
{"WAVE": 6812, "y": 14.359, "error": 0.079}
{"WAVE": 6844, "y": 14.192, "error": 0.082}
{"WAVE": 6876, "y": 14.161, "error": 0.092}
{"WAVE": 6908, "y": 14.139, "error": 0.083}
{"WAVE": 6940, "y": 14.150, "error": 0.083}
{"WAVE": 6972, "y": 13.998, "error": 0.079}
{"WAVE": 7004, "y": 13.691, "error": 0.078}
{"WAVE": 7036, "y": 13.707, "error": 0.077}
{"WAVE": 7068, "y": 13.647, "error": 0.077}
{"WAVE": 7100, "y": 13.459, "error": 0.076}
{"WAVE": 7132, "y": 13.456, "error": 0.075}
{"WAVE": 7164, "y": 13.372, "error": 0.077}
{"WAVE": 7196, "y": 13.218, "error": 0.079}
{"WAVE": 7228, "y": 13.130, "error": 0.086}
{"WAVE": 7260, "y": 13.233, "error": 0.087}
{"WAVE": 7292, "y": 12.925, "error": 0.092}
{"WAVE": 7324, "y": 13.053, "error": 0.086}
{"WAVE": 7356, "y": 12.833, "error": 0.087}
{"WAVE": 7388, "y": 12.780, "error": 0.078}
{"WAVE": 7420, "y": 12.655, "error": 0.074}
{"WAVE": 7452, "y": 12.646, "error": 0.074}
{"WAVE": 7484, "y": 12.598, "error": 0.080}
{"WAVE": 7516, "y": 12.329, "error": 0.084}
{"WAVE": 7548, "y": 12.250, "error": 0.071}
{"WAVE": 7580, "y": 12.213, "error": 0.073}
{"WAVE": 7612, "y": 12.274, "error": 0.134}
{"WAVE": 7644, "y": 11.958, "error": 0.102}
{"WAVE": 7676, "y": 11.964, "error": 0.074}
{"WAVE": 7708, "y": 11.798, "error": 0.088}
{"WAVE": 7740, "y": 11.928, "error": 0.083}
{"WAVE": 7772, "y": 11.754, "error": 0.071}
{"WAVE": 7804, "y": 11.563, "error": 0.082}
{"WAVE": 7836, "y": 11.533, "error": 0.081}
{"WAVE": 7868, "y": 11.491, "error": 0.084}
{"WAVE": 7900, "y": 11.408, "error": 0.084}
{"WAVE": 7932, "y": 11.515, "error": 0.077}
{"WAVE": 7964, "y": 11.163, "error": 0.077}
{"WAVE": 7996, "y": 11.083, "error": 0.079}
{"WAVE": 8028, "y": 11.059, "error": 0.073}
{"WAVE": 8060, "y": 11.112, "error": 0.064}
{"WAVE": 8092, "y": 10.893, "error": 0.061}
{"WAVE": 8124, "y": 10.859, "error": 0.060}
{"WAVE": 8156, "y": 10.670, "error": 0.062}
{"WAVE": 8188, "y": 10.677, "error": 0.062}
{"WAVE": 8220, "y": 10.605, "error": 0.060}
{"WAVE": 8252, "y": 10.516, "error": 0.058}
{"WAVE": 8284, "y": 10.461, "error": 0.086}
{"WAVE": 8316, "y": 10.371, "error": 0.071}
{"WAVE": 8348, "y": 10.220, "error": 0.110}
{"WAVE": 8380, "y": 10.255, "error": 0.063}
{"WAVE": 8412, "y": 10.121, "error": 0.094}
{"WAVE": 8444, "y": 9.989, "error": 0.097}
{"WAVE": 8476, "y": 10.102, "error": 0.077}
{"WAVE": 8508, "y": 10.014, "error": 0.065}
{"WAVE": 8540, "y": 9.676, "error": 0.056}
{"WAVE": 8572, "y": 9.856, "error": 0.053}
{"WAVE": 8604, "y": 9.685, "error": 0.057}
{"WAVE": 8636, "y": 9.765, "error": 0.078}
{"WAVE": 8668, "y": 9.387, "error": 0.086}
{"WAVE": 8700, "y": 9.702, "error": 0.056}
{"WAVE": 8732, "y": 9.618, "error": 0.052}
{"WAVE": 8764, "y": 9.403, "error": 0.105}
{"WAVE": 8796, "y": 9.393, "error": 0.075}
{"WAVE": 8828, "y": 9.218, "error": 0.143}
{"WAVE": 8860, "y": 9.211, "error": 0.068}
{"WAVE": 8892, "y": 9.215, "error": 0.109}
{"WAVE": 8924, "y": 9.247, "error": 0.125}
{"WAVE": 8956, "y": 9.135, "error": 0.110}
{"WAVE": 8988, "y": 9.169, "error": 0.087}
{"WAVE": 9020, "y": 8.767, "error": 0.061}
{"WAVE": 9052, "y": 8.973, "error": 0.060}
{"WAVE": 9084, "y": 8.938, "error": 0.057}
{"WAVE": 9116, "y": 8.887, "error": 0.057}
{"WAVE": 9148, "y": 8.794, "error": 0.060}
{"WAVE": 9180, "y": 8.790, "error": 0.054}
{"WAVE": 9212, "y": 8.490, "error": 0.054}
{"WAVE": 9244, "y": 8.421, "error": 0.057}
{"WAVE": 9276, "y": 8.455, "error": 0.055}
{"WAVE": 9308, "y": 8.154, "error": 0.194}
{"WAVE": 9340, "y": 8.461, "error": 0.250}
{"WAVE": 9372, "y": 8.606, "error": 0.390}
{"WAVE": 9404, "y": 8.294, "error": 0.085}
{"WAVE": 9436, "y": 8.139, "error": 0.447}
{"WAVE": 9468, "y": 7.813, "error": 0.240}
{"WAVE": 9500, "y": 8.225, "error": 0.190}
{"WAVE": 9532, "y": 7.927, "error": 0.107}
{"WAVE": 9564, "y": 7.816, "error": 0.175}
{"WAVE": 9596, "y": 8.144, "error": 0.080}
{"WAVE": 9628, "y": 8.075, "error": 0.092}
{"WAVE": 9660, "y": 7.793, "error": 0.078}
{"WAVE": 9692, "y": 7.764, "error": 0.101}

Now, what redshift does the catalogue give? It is 0.00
